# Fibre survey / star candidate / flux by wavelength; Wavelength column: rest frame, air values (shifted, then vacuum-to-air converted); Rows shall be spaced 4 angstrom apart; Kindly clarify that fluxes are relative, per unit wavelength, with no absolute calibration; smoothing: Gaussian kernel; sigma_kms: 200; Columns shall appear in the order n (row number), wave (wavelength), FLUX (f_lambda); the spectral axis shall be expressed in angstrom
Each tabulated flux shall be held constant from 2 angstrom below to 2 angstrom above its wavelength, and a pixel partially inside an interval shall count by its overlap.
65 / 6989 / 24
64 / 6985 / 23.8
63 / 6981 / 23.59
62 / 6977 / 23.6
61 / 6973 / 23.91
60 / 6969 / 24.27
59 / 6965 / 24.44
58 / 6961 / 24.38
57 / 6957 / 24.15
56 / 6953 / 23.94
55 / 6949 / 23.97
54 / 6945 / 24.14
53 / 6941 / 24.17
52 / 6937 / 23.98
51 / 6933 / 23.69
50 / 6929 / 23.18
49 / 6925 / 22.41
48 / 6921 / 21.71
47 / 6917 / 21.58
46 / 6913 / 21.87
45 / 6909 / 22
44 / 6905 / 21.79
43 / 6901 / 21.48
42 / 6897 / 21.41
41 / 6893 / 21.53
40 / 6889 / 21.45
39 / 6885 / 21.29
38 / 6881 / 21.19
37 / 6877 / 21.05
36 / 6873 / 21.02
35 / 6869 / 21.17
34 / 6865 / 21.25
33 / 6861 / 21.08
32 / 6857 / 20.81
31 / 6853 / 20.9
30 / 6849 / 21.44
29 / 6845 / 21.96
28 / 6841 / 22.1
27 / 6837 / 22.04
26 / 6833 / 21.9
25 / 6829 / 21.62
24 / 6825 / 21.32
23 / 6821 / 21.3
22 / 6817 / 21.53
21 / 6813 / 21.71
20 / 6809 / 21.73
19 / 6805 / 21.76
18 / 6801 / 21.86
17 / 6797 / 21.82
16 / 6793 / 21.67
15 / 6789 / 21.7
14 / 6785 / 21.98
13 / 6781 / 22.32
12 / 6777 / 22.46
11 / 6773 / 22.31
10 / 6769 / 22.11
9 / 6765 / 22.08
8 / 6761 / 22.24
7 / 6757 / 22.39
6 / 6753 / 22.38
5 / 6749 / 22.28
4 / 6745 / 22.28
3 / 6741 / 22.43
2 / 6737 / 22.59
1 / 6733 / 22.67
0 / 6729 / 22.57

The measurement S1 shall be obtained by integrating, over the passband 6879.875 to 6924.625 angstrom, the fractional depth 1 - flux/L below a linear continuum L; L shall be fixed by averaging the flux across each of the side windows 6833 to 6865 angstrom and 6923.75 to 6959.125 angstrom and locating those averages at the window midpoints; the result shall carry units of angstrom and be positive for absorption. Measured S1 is 2.33 angstrom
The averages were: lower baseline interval 21.5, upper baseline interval 23.8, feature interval 21.6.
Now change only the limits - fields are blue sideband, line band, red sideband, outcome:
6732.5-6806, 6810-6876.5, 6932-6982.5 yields 4.2 angstrom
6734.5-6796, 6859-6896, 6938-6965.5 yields 3.4 angstrom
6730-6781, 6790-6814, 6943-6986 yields 1.0 angstrom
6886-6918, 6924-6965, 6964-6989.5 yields -1.7 angstrom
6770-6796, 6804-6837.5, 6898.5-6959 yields 1.0 angstrom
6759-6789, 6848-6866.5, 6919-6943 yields 1.3 angstrom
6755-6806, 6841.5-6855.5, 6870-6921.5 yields 0.2 angstrom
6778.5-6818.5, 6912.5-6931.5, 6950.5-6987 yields 1.0 angstrom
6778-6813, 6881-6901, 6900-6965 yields 1.2 angstrom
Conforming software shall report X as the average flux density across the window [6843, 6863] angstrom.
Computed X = 21.2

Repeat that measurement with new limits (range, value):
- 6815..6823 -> 21.4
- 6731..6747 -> 22.5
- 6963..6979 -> 24.1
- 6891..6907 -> 21.6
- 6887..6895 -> 21.5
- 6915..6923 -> 21.6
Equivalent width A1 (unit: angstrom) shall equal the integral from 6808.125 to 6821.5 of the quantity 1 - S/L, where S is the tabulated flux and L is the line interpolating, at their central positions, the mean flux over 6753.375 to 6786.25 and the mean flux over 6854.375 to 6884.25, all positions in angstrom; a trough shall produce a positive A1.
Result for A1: 0.1 angstrom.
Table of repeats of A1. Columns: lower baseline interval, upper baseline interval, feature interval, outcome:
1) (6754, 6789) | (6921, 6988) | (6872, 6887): 1.29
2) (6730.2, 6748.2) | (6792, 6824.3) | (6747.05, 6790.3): -0.16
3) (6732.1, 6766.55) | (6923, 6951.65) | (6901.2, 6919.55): 1.33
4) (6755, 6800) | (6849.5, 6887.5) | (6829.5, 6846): -0.41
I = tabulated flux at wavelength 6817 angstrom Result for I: 21.53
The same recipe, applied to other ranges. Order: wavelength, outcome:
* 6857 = 20.81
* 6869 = 21.17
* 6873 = 21.02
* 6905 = 21.79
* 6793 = 21.67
